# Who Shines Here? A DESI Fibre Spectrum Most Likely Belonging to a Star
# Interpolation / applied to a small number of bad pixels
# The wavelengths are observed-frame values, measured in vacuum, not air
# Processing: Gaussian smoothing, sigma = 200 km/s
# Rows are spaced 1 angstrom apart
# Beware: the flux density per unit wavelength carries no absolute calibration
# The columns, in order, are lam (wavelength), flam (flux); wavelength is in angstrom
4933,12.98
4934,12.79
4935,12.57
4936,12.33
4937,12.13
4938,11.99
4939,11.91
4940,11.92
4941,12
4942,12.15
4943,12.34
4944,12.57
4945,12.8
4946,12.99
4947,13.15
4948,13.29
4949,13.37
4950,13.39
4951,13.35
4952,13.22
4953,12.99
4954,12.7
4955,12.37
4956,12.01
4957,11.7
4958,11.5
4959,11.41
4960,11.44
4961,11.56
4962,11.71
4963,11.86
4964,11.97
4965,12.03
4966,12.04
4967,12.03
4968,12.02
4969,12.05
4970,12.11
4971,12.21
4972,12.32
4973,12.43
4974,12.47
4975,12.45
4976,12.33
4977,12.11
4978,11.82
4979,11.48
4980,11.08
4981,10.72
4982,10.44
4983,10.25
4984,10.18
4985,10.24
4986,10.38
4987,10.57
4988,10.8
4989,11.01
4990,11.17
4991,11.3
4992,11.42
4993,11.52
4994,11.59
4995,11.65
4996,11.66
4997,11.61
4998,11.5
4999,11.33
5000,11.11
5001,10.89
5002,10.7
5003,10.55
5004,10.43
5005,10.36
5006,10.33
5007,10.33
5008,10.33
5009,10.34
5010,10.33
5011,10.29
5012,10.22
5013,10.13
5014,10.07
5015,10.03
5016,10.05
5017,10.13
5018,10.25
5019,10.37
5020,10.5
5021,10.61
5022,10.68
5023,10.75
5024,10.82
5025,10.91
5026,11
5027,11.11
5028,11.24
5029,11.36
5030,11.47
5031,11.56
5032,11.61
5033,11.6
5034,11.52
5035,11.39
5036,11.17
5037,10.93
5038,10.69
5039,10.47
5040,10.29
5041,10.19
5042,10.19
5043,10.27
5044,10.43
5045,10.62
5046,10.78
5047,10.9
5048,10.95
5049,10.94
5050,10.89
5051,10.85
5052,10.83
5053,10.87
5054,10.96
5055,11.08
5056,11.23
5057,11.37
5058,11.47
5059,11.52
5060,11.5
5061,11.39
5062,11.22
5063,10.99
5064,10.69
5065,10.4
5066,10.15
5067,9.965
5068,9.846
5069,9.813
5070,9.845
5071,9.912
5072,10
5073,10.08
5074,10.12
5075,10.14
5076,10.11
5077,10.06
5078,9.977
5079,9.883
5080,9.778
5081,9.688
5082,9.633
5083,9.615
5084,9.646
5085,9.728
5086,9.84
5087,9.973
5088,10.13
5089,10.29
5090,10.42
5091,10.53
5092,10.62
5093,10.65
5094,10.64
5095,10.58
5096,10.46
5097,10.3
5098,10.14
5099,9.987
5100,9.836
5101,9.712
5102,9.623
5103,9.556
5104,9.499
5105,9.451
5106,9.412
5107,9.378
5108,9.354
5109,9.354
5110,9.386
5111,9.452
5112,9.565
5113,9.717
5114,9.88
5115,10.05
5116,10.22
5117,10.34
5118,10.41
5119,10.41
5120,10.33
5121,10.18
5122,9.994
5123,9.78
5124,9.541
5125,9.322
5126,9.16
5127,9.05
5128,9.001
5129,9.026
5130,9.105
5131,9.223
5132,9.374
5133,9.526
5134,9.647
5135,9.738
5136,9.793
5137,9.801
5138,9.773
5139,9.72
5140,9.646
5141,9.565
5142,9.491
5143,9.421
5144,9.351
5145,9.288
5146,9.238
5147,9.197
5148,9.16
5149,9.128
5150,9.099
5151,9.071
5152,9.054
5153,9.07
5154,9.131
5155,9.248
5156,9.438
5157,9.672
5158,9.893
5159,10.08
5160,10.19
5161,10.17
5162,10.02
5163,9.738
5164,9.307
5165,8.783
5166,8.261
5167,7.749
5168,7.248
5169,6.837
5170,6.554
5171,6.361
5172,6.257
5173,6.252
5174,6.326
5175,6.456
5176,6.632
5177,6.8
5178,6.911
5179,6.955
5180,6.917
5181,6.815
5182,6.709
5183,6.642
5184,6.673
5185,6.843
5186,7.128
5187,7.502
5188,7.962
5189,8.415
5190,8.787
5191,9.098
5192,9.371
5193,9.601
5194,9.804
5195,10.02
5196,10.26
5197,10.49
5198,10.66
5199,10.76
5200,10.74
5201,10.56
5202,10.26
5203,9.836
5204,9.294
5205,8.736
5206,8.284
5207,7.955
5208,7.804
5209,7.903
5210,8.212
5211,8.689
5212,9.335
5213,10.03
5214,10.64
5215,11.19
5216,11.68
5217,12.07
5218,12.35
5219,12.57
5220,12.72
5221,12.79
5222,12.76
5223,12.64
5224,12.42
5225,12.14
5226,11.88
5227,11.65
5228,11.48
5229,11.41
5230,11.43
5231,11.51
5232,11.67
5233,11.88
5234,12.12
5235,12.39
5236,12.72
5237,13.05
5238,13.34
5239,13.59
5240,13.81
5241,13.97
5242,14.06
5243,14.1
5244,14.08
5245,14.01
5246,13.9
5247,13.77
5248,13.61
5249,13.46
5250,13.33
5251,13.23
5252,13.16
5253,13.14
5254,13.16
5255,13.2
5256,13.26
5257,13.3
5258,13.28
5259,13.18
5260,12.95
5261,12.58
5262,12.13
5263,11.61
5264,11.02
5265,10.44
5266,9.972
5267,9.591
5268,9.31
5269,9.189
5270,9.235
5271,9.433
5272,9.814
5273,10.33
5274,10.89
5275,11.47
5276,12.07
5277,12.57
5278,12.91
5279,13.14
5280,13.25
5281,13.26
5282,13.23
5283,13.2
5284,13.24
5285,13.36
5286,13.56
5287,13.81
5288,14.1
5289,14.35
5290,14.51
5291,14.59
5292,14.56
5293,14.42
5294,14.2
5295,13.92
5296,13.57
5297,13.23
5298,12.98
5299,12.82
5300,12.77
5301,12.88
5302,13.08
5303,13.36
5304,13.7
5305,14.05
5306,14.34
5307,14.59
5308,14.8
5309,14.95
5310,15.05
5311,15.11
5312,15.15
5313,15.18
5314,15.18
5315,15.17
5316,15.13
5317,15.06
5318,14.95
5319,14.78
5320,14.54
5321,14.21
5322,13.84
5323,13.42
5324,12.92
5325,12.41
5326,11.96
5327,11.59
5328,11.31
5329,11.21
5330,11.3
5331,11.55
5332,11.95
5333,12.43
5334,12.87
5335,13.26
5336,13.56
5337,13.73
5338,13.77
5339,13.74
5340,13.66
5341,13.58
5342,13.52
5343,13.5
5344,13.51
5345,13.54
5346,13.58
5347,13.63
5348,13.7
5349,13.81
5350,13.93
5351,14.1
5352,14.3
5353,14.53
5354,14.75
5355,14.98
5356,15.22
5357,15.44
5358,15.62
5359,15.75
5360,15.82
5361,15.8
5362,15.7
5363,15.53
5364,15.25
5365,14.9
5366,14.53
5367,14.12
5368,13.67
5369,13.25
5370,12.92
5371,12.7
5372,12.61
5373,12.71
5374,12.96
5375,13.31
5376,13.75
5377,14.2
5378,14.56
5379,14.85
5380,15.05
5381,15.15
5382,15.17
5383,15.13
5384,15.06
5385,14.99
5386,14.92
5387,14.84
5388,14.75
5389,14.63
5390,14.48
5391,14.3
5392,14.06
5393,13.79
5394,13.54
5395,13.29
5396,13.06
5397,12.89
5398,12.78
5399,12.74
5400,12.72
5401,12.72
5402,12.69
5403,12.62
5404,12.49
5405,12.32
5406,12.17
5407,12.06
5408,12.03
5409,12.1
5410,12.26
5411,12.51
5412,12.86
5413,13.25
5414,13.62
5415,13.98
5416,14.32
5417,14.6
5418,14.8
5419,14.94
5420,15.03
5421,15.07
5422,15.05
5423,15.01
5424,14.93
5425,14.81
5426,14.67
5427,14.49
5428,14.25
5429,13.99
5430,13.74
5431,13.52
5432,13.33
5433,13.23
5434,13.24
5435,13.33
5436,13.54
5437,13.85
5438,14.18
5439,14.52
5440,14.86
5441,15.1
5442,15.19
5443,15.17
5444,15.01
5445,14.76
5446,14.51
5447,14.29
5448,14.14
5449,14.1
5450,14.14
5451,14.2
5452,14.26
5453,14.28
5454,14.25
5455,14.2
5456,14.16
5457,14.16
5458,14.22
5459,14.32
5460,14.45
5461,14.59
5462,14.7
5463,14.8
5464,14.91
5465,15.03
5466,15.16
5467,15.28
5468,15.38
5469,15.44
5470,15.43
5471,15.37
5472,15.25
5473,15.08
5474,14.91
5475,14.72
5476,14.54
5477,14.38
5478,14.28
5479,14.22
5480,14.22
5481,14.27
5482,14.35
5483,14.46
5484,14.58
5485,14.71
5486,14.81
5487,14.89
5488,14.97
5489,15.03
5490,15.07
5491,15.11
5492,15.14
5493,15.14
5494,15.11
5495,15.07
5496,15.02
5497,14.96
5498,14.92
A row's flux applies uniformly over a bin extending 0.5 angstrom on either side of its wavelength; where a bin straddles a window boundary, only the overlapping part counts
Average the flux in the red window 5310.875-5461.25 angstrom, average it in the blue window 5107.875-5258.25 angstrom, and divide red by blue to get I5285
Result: 1.4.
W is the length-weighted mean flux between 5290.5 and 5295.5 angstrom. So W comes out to 14.3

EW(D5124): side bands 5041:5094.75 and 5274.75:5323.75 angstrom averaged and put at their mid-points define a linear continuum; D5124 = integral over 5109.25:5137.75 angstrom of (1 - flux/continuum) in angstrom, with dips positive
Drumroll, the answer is 4.0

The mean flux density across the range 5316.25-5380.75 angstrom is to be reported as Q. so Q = 13.8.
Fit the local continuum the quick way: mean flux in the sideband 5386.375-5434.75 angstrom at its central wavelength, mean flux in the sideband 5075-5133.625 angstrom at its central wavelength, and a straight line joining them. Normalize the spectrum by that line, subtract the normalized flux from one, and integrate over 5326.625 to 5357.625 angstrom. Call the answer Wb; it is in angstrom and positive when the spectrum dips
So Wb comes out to -1.5 angstrom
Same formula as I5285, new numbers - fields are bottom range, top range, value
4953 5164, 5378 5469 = 1.35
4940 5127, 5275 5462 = 1.28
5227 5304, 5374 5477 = 1.12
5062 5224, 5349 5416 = 1.47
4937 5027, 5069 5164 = 0.85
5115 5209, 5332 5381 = 1.58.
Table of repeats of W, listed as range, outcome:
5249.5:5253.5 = 13.2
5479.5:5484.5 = 14.4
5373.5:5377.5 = 13.6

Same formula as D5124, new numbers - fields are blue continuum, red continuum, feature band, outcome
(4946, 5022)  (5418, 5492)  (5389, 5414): 2.2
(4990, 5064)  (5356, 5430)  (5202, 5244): 3.8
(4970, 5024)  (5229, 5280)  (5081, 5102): 2.4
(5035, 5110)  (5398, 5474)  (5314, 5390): -4.3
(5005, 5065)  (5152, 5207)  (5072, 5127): -0.9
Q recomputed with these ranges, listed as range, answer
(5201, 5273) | 11.7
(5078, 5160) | 9.7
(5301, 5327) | 14.2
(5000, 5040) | 10.7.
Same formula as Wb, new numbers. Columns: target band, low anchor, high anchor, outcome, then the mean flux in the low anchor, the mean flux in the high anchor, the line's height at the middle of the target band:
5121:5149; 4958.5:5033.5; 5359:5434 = 6.1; 11.1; 13.9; 12.1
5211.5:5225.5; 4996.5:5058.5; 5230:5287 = 0.4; 10.8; 12.5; 12.2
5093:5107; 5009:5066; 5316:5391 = 1.8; 10.8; 14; 11.4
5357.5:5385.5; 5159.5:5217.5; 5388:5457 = -3.9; 8.58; 13.8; 12.7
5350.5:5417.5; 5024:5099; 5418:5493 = -0.5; 10.6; 14.6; 13.8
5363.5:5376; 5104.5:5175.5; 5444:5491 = -0.6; 9.17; 14.6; 13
